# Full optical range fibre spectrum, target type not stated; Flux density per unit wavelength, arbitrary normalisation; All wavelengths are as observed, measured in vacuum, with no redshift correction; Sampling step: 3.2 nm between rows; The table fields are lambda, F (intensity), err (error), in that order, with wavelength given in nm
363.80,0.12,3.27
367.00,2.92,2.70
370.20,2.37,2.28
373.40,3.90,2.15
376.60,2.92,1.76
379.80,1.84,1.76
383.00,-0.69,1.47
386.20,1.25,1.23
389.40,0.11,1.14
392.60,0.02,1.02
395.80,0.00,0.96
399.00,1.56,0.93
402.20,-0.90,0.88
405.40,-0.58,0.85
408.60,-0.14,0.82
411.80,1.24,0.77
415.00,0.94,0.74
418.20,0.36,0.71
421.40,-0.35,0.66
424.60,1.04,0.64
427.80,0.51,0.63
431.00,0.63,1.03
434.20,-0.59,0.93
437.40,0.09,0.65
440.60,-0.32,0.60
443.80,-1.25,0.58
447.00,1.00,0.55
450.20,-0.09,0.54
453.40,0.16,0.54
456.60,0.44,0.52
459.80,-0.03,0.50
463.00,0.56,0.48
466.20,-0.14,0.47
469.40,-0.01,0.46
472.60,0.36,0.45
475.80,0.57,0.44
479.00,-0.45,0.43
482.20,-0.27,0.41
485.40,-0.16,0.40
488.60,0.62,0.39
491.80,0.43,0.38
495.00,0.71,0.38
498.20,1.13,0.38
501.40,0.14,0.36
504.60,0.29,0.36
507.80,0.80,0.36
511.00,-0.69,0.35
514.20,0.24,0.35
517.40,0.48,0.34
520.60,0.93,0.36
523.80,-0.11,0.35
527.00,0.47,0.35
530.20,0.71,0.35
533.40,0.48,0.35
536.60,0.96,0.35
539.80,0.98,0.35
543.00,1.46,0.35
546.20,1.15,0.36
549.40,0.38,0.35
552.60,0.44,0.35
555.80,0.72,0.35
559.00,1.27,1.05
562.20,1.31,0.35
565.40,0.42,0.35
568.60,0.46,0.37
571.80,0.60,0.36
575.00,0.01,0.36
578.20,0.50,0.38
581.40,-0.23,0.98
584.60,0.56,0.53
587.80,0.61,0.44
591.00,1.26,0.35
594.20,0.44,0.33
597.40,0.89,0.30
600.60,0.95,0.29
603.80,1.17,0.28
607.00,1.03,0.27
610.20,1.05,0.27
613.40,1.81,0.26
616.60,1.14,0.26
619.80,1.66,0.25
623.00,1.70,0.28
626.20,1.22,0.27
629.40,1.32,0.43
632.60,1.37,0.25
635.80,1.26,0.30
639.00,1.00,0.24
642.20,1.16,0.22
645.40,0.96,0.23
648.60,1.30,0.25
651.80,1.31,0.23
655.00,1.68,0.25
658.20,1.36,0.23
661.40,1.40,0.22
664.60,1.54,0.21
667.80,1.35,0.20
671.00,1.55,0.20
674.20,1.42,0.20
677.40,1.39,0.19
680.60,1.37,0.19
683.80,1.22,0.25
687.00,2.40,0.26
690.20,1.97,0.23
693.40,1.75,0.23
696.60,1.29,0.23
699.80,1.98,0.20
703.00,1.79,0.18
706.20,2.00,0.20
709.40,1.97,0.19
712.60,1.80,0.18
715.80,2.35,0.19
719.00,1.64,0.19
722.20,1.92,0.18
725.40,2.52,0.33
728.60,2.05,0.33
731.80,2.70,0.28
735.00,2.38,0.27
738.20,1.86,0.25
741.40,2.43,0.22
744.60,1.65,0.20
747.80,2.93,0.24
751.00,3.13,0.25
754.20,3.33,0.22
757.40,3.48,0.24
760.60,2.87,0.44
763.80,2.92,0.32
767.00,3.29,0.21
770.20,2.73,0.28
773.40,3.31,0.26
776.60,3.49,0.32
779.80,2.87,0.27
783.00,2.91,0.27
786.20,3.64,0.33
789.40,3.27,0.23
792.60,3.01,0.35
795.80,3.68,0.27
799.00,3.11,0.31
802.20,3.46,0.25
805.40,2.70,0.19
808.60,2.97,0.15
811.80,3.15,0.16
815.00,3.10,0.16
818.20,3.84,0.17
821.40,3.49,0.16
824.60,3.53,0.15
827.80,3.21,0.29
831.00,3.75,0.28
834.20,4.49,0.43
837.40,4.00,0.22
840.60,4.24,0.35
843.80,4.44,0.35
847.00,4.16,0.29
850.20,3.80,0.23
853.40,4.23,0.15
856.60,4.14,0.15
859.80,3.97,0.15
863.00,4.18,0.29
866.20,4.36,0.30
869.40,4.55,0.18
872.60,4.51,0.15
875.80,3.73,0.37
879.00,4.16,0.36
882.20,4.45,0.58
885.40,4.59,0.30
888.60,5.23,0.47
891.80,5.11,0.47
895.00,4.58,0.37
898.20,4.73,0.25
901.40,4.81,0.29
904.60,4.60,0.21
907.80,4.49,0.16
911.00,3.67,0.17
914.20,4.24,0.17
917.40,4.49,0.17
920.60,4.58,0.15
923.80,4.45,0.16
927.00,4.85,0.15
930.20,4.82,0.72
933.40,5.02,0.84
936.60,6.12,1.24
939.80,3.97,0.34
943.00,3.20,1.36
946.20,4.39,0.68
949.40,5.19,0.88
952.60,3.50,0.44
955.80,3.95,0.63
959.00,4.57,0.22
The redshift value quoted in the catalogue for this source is 0.874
